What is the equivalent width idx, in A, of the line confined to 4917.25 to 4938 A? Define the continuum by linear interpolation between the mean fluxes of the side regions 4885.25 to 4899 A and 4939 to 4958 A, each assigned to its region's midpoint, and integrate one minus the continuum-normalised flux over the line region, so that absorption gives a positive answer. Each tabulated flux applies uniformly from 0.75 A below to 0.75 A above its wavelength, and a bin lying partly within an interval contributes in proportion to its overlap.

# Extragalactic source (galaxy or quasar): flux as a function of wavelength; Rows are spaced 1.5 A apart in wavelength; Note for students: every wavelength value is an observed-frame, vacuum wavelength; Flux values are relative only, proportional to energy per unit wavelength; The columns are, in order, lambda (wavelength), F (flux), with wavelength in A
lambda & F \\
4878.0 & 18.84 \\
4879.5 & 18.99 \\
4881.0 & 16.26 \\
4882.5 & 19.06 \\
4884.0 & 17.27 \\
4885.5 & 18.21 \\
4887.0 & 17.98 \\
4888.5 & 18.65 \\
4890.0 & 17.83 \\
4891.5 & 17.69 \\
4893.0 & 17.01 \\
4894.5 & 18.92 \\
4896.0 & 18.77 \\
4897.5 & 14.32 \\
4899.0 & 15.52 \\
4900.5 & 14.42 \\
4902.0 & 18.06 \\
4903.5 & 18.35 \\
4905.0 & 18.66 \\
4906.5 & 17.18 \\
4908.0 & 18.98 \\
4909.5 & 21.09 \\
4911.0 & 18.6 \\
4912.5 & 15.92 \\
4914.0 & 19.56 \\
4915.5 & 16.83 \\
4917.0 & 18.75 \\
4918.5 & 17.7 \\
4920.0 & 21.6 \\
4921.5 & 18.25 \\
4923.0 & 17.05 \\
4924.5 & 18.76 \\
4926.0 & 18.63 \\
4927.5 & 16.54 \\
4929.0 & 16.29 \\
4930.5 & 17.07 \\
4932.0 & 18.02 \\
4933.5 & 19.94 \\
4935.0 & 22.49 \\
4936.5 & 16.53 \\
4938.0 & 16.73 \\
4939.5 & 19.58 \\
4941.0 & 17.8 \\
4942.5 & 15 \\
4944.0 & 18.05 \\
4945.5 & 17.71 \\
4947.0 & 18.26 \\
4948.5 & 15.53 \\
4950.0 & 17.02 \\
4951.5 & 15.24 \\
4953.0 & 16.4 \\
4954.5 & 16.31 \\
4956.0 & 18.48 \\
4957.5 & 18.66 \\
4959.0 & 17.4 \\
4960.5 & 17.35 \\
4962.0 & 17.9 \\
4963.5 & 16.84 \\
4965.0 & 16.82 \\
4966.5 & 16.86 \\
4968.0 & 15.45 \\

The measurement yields -1.2 A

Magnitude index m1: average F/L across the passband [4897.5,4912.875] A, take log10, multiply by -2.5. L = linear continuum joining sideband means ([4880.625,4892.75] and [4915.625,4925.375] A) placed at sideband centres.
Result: 0.04 mag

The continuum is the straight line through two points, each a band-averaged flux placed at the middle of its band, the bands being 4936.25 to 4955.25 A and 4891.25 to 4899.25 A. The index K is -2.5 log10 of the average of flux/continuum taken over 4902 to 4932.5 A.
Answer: -0.07 mag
